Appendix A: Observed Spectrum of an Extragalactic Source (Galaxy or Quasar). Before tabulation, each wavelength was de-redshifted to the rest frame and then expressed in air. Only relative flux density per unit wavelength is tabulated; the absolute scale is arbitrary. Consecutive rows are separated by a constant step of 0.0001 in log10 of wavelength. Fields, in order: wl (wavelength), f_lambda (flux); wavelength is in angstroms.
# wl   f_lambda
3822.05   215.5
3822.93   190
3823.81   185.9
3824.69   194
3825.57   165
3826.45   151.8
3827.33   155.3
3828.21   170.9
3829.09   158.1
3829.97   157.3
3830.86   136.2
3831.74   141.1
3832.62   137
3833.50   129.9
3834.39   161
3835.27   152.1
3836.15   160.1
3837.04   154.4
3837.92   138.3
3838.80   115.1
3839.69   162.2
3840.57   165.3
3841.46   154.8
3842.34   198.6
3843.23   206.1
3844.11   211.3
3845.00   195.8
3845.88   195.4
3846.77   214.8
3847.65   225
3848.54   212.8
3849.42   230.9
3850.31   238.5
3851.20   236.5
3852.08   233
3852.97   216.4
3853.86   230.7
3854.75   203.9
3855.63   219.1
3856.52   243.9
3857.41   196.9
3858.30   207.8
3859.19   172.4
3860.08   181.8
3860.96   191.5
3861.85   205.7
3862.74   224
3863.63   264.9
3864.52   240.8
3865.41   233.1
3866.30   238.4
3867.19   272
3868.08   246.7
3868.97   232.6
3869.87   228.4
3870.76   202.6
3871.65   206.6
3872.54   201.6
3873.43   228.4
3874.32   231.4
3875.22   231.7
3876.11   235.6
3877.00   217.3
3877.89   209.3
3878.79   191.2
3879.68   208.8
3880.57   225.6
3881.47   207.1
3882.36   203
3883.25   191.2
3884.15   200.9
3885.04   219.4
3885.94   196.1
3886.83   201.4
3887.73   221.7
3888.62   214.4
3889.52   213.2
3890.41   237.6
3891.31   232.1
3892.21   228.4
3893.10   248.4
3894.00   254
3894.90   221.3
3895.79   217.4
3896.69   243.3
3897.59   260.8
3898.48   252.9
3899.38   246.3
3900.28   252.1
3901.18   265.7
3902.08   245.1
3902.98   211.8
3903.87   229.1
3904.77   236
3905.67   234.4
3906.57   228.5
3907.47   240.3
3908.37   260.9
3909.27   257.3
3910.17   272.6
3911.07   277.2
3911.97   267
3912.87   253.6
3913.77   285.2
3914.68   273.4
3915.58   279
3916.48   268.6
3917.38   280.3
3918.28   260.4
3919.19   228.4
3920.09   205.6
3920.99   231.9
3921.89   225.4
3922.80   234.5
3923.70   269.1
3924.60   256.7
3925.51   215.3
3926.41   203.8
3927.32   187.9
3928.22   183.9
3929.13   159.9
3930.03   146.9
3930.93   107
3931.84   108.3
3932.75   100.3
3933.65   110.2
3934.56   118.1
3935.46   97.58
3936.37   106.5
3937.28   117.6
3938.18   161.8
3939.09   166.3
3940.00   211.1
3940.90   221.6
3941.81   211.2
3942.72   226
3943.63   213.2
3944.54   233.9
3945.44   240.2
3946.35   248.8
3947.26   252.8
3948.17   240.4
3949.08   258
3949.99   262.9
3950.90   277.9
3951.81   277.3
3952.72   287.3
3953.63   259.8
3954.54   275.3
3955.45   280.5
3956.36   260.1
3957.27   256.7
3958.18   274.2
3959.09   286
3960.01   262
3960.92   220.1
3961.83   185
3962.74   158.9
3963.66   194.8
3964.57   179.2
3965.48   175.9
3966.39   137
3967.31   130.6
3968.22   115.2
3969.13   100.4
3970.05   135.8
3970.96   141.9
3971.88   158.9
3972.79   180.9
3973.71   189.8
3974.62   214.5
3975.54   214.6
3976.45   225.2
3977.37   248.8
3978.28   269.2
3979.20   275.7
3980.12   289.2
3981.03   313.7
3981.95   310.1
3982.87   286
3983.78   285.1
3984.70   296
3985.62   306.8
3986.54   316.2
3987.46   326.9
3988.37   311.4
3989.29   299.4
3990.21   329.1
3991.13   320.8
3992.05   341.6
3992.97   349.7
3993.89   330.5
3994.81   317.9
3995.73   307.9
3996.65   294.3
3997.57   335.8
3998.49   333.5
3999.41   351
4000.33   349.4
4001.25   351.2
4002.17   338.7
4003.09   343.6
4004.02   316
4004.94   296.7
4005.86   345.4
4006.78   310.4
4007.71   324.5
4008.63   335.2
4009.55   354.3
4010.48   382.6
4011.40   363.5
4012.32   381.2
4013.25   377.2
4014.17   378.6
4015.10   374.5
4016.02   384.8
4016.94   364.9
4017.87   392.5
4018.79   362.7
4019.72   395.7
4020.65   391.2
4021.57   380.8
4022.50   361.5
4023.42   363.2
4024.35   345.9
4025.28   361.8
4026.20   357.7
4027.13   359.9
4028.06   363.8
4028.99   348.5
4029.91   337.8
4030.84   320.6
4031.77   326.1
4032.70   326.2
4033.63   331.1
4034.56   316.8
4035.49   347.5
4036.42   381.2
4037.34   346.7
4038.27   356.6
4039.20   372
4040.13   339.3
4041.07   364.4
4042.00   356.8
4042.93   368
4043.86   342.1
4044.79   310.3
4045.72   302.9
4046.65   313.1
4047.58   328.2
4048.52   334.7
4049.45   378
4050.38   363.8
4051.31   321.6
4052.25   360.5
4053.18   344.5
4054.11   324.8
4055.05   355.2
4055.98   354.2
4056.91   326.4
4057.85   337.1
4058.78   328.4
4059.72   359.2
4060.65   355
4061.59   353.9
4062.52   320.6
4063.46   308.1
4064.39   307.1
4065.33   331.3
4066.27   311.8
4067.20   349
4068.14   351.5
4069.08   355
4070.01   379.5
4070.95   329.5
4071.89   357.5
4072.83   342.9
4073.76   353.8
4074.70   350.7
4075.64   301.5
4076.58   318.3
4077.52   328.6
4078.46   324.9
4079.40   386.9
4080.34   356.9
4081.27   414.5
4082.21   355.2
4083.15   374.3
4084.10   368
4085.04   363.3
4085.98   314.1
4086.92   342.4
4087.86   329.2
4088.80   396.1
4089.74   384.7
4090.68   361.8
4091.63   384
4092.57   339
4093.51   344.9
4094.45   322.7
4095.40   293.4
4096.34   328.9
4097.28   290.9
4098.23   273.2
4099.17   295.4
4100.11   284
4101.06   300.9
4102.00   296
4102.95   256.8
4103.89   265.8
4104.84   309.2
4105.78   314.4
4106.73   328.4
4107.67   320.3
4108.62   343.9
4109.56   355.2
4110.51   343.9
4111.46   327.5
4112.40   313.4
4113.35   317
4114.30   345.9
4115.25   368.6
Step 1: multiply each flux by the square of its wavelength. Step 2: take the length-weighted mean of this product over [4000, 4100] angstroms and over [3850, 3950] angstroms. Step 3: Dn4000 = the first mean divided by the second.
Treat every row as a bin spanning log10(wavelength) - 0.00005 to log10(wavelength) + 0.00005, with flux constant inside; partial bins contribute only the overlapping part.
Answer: 1.70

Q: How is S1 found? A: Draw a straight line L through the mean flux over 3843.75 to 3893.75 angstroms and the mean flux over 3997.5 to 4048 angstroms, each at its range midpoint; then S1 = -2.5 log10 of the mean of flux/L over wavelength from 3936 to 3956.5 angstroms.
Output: 0.24 mag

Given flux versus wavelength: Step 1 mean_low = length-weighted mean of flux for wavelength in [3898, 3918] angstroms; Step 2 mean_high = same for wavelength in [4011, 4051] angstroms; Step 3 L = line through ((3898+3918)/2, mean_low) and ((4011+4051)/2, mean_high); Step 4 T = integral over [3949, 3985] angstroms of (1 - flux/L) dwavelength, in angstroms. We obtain 8.9 angstroms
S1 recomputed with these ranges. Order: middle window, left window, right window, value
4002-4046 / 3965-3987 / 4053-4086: -0.24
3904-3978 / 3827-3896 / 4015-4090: 0.23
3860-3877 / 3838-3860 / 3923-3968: -0.12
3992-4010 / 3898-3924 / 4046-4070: -0.09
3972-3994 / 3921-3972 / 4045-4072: -0.15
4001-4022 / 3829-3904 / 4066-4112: -0.22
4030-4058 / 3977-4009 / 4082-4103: -0.06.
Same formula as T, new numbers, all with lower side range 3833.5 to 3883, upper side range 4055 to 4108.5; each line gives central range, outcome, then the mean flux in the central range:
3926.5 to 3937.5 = 5.18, 131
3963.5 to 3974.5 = 4.73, 154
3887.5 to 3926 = -1.74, 245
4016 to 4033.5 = -3.31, 359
